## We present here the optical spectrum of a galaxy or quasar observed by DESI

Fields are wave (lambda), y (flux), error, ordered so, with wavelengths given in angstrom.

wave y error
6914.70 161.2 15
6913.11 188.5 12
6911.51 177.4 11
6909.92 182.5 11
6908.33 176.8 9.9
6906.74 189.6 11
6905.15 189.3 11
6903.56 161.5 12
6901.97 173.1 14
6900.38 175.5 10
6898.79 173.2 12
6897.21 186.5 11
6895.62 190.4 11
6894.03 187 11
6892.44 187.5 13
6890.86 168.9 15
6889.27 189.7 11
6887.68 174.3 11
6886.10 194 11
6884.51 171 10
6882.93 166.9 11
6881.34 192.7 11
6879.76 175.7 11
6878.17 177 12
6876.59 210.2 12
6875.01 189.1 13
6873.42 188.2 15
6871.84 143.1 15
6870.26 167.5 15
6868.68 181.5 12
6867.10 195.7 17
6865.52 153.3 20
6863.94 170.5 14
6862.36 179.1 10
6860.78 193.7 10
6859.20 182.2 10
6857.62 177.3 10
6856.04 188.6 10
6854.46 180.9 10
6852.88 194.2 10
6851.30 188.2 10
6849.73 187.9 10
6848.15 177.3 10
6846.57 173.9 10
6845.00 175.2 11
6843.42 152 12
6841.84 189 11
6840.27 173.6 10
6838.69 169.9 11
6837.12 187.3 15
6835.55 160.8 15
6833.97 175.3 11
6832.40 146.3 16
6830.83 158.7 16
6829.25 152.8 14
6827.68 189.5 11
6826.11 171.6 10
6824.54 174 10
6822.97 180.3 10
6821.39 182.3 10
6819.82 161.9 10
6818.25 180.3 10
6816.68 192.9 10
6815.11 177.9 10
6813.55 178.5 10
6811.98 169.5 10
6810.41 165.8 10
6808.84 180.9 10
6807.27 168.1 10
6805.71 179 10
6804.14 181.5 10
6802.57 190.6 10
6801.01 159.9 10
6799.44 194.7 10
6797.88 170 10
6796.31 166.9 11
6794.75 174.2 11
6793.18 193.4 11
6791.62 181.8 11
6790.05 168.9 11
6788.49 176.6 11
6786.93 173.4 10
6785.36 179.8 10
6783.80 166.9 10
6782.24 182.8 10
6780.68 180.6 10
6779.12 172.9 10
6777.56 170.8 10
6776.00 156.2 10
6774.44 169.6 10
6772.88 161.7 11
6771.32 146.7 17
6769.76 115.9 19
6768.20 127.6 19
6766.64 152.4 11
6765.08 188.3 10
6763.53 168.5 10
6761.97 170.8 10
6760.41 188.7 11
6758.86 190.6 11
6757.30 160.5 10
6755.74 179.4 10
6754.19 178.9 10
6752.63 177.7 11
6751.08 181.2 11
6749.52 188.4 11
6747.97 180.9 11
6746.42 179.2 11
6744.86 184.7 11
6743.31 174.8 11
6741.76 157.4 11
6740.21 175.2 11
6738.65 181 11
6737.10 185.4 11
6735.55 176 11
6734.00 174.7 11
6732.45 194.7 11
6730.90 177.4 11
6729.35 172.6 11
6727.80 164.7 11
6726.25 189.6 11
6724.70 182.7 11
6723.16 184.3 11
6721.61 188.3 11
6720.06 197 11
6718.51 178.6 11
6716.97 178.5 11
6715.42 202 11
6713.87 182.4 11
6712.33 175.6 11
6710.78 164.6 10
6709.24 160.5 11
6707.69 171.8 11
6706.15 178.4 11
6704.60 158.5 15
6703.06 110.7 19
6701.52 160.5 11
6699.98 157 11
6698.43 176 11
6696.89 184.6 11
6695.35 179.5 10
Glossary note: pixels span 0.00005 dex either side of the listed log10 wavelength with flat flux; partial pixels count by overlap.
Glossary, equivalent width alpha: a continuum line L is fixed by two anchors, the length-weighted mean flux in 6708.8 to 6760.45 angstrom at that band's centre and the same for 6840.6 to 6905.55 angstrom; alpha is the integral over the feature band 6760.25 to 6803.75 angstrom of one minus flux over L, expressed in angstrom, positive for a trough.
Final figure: 2.5 angstrom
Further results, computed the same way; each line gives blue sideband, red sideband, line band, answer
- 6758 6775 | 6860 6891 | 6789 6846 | -1.49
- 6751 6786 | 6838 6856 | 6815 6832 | 0.15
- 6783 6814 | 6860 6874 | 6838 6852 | -0.10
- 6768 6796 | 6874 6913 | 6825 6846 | 0.58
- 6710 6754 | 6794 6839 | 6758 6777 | 1.73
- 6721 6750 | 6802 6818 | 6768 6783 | 1.61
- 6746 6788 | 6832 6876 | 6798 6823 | -0.58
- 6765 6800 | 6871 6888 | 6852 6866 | -0.23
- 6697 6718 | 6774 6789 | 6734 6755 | -0.96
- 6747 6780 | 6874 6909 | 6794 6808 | -0.33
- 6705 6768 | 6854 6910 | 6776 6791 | 0.40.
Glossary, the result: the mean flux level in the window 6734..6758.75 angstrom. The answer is 178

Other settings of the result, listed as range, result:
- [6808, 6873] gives 175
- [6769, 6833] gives 172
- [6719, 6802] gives 174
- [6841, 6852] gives 178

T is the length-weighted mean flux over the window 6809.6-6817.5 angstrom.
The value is 177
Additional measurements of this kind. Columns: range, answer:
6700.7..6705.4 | 144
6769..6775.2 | 148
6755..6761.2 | 180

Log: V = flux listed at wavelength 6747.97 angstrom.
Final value 180.9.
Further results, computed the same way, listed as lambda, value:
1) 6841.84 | 189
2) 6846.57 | 173.9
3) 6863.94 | 170.5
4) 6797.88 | 170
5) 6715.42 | 202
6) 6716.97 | 178.5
